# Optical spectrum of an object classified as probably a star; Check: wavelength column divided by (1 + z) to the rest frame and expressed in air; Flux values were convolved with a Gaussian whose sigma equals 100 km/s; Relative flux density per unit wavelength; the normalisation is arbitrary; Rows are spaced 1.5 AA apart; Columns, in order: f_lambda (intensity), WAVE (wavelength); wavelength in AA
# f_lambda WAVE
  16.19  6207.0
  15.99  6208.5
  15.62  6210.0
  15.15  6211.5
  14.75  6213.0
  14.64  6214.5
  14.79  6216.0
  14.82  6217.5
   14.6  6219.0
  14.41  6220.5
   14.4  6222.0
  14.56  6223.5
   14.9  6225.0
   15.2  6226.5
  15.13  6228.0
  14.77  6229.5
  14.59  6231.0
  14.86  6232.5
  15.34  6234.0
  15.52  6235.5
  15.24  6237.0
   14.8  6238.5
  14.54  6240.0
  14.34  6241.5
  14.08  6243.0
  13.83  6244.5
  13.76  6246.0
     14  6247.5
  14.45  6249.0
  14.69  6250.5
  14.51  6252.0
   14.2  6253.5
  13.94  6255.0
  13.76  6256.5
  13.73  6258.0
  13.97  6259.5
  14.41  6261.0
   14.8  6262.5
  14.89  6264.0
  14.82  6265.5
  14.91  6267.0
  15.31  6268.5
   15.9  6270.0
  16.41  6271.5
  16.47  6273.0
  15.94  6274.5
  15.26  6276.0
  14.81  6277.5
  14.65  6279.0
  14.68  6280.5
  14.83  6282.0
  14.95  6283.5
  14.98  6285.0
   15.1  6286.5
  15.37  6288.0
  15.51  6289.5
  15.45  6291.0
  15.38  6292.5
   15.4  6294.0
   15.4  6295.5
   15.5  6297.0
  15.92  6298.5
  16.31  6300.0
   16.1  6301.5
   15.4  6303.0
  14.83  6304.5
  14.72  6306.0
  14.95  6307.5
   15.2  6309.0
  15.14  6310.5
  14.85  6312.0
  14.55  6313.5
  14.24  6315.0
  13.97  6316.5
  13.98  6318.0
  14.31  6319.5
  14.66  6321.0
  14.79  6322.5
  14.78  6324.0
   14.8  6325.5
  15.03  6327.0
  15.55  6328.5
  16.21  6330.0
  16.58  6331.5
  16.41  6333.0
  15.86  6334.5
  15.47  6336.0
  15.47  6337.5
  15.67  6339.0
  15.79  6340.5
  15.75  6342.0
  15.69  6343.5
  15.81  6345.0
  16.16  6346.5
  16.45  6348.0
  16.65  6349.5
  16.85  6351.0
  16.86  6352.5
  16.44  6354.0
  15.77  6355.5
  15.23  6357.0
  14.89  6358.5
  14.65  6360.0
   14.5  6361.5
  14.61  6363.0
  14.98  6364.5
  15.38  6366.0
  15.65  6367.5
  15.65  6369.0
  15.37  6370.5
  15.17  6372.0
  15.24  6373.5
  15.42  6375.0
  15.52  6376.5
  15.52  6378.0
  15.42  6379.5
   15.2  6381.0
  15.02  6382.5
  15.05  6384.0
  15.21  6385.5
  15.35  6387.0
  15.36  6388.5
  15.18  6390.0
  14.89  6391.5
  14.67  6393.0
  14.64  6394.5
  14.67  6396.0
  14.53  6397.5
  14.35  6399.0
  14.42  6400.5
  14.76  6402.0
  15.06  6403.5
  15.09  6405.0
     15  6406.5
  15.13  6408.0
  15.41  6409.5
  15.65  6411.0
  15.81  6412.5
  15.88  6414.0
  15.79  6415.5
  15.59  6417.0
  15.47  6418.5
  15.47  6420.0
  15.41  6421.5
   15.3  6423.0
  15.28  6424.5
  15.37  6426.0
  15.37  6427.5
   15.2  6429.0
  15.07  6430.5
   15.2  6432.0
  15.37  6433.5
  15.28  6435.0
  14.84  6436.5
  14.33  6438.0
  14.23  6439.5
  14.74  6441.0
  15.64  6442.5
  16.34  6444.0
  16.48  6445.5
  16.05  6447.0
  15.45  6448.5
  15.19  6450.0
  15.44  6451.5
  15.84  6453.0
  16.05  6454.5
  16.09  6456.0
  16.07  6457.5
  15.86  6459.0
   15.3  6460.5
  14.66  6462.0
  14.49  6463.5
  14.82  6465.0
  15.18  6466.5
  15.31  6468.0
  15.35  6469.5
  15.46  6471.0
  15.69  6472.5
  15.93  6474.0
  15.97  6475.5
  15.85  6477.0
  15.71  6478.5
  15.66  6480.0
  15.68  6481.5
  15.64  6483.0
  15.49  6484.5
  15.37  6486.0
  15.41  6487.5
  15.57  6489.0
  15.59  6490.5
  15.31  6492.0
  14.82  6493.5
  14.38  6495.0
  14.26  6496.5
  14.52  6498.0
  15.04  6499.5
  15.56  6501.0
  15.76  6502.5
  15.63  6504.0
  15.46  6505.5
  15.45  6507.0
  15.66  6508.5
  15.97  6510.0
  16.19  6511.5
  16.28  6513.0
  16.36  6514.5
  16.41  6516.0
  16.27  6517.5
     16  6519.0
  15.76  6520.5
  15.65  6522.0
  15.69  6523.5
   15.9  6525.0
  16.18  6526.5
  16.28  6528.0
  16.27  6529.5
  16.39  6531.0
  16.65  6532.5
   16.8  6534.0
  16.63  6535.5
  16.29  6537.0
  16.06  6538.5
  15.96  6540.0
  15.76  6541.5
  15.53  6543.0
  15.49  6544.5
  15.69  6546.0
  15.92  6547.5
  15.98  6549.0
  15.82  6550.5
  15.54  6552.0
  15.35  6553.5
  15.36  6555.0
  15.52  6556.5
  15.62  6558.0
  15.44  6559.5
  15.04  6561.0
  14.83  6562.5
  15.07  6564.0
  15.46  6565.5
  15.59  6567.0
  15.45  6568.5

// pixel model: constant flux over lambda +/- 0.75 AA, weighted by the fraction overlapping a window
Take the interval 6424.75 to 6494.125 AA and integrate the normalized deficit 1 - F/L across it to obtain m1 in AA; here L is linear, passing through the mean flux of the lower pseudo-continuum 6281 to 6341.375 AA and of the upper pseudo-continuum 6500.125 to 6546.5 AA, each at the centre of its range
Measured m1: 1.5 AA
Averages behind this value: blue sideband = 15.2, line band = 15.4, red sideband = 16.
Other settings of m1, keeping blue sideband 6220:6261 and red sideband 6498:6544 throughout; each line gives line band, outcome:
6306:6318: 0.2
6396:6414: 0.4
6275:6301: -0.9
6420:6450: 0.4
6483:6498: 0.6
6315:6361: -1.6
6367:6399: 0.2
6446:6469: 0.3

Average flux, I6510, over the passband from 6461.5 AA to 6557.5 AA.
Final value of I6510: 15.7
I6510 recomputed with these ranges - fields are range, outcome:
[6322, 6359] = 15.8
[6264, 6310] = 15.3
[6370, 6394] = 15.2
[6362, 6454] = 15.2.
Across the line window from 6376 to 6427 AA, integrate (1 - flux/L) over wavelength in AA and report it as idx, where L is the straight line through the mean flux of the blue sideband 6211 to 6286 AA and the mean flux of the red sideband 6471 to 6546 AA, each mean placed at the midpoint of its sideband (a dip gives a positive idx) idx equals 0.53 AA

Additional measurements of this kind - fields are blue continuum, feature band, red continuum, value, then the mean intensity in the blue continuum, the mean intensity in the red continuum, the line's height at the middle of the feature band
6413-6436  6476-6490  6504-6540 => 0.2 AA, 15.4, 16.1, 15.8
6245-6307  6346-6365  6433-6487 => -0.6 AA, 15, 15.5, 15.2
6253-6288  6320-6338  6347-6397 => -0.3 AA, 14.9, 15.4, 15.2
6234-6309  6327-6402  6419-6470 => -1.3 AA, 15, 15.4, 15.2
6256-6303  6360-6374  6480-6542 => 0.2 AA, 15.2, 15.8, 15.4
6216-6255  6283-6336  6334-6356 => 1.3 AA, 14.6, 16.1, 15.6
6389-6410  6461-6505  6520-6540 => 1.1 AA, 14.8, 16.2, 15.7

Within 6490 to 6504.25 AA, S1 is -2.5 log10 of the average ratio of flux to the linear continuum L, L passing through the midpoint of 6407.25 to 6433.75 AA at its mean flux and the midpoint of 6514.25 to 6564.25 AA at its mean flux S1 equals 0.05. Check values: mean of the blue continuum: 15.4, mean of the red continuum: 15.9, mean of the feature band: 15.1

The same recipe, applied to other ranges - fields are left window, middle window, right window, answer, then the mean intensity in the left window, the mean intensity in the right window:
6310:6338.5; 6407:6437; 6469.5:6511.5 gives -0.01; 15.1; 15.5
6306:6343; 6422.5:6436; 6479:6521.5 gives 0.01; 15.2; 15.6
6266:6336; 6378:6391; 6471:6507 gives 0.01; 15.2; 15.4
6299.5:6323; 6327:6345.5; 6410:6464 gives -0.06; 14.9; 15.4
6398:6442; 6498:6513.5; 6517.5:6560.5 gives 0.00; 15.2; 15.9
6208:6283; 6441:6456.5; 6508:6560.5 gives -0.01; 14.8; 16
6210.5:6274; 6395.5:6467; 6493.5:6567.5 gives 0.01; 14.7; 15.7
